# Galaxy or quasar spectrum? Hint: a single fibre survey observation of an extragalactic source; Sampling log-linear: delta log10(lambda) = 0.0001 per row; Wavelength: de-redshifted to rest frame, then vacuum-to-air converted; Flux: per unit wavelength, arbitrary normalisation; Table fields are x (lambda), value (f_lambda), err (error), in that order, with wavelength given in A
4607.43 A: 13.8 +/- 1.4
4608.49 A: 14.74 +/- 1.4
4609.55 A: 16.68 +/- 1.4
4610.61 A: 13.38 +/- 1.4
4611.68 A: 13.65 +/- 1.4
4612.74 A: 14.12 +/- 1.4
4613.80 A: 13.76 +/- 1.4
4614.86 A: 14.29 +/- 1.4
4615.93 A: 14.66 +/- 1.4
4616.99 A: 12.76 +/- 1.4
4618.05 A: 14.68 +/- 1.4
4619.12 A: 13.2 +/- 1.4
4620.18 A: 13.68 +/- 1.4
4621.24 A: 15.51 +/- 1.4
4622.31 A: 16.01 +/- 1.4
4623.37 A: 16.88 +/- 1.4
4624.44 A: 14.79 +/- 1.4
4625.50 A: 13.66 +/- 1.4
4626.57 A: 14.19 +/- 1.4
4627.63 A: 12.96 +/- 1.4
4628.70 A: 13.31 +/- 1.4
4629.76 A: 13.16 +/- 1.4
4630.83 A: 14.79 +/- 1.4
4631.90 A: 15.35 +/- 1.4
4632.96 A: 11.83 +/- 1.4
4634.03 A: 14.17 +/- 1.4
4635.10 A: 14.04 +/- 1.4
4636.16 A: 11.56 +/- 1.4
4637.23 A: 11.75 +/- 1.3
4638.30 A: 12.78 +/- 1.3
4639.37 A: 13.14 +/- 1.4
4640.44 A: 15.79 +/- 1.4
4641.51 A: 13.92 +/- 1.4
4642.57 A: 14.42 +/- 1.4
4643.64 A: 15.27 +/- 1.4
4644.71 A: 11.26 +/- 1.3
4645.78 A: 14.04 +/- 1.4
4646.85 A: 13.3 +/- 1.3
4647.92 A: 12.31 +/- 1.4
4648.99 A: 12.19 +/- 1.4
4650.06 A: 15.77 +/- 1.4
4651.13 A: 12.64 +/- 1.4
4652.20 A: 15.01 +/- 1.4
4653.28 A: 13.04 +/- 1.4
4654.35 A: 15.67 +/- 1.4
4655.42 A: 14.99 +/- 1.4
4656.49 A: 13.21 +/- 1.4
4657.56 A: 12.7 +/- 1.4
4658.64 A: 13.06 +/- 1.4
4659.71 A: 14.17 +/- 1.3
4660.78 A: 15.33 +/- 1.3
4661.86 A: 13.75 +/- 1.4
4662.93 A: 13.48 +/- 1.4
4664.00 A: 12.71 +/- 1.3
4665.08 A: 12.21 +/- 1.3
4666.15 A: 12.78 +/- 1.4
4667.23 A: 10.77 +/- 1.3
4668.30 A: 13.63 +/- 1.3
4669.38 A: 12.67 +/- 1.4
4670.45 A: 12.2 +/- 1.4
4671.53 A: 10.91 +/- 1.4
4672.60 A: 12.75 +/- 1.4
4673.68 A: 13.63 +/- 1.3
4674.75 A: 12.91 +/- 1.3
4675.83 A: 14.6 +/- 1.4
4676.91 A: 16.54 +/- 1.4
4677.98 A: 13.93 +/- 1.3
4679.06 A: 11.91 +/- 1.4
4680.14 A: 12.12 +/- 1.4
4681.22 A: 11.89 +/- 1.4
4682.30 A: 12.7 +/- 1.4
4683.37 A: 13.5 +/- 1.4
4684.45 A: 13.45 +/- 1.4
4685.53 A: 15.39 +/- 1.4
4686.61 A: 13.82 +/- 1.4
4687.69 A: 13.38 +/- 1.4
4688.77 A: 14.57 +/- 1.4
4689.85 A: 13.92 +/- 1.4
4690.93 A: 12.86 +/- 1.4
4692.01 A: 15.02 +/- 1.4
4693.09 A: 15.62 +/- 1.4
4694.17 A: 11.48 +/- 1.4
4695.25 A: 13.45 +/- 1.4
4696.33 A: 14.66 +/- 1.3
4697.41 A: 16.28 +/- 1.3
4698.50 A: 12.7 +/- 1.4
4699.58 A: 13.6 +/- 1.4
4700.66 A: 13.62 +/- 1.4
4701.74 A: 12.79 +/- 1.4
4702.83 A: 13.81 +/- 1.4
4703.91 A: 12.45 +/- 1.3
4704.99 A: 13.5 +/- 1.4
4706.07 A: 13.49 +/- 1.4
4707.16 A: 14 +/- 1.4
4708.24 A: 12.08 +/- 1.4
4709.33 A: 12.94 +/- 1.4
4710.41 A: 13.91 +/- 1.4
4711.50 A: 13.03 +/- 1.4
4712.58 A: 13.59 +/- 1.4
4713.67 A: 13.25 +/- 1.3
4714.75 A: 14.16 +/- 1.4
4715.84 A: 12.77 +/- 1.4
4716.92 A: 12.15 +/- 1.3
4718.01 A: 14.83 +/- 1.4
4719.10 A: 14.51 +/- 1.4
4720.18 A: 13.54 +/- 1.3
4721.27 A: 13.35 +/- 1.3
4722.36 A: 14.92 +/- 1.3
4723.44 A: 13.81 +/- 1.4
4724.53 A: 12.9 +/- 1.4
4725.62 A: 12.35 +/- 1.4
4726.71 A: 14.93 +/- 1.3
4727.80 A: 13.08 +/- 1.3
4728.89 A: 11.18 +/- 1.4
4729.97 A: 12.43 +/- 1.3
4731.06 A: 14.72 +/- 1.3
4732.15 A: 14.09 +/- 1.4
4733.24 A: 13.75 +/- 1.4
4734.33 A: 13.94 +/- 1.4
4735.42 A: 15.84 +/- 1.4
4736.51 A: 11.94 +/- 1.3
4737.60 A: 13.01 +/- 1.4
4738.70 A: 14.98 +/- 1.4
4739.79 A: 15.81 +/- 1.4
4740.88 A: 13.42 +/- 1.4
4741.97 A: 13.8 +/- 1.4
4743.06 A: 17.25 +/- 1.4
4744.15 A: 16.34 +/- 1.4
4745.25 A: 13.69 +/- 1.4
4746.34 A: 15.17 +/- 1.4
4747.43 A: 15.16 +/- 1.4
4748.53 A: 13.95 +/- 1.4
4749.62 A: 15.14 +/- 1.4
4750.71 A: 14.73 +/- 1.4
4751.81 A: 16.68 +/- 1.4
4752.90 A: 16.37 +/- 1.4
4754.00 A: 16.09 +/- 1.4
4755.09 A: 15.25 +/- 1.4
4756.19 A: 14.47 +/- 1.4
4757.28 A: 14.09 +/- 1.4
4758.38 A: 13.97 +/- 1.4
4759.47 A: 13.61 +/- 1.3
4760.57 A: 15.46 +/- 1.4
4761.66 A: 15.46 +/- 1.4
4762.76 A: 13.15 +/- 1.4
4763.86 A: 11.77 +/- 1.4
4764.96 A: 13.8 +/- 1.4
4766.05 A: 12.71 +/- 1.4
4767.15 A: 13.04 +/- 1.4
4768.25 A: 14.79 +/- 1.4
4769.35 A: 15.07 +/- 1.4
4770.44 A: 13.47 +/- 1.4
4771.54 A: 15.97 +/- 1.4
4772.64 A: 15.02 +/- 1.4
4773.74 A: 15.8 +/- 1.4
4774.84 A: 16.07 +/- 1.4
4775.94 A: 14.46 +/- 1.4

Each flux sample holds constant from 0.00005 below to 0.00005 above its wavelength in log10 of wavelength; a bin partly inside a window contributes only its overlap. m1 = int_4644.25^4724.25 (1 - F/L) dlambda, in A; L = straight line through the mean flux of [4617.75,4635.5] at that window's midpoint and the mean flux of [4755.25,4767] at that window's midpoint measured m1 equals 3.4 A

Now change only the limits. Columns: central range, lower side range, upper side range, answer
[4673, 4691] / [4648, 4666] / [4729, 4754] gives 0.5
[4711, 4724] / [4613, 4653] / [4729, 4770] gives 0.6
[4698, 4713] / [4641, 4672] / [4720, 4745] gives 0.6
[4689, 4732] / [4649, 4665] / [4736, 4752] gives 2.5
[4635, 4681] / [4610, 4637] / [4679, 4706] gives 1.4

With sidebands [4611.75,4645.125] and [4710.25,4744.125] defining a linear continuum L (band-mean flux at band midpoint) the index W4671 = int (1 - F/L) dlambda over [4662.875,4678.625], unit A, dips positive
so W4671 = 1.0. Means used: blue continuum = 13.9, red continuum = 13.8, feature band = 13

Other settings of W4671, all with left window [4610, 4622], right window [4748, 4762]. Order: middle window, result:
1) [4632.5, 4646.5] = 0.8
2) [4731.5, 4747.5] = 0.4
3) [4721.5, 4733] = 1.1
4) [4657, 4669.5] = 1.1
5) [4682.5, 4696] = 0.6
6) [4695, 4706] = 0.7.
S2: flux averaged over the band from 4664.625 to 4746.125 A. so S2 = 13.6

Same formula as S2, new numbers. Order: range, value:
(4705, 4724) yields 13.5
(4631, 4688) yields 13.4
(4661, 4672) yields 12.6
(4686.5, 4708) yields 13.7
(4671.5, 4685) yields 13.2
